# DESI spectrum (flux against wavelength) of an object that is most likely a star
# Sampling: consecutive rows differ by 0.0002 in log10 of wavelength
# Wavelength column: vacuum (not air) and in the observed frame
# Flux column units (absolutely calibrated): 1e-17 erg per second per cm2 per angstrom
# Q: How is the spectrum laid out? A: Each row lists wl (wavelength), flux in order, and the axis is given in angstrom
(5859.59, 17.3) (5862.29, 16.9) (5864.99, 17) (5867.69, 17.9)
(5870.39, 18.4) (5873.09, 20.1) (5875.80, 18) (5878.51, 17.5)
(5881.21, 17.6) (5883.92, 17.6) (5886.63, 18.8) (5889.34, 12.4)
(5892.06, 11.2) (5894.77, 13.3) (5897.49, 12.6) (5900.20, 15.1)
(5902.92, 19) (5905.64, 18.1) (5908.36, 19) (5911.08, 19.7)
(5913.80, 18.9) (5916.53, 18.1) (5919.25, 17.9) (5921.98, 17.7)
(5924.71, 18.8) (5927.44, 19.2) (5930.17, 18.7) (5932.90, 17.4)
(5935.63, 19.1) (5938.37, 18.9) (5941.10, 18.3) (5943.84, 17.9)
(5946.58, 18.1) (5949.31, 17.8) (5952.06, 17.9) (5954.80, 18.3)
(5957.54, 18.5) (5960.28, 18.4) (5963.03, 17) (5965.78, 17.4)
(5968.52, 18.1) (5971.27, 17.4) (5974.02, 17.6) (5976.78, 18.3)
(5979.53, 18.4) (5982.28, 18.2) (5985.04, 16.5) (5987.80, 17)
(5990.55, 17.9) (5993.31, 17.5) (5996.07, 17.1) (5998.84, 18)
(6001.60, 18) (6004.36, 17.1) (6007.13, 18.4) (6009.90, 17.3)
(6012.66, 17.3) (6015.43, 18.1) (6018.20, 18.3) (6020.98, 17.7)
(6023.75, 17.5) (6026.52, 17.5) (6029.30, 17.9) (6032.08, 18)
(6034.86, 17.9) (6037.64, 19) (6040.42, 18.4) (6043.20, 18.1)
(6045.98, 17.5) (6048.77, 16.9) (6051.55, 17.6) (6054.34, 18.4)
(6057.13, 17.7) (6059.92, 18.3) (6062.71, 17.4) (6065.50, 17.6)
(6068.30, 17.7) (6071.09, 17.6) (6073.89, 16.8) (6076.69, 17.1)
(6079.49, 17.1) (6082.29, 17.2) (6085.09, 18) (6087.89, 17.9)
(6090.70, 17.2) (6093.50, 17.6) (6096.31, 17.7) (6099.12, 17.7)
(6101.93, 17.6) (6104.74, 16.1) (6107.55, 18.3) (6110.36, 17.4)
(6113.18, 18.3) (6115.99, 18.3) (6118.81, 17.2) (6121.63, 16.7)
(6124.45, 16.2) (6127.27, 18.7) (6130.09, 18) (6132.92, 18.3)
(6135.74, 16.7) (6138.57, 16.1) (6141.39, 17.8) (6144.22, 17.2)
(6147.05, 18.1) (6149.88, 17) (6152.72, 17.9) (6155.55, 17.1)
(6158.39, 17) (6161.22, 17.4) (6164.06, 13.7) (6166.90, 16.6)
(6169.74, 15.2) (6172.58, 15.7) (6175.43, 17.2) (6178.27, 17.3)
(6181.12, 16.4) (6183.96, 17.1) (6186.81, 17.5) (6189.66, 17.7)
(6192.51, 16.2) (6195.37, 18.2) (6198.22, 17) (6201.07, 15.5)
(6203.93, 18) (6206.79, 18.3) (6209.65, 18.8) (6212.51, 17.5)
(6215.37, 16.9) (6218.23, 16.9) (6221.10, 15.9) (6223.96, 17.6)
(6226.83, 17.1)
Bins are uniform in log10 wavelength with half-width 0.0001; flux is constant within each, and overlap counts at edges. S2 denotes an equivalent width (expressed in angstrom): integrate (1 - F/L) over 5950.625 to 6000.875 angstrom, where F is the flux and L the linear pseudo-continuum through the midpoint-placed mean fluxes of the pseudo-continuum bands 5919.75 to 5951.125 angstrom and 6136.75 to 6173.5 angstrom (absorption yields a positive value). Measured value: 0.8 angstrom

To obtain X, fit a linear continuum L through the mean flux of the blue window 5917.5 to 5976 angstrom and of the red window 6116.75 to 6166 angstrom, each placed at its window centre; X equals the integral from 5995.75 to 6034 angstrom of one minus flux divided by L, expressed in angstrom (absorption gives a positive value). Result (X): 0.0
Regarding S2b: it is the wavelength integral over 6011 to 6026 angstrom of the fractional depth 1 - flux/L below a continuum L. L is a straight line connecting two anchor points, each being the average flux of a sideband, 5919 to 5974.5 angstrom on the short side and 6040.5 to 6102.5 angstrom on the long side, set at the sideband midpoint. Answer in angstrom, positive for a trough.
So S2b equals 0.1 angstrom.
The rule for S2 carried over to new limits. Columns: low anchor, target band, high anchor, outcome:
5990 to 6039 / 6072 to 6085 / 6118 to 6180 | 0.17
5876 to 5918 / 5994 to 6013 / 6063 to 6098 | -0.55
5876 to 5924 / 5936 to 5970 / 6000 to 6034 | -1.67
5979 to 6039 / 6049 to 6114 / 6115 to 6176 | -0.81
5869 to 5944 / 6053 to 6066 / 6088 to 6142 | -0.32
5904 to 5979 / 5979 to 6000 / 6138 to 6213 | 0.53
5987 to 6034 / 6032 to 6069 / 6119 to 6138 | -0.66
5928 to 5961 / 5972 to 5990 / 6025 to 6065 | 0.48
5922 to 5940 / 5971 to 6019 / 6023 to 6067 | 1.32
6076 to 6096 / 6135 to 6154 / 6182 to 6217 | 0.16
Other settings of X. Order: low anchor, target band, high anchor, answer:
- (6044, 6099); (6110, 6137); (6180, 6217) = -0.2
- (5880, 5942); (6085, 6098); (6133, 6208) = -0.5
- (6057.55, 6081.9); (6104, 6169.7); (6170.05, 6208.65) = 0.1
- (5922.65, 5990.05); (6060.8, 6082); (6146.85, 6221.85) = 0.2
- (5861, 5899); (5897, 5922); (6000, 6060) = -1.7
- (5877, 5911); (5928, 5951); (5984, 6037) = -2.1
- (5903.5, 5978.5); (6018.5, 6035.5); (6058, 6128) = 0.0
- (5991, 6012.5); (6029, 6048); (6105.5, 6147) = -0.5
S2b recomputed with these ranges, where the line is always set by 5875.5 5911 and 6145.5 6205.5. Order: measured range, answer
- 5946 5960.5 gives -1.6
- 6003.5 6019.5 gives -1.2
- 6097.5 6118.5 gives -1.2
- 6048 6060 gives -0.9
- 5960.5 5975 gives -1.0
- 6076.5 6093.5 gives -0.8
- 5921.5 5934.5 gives -1.7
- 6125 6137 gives -0.8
